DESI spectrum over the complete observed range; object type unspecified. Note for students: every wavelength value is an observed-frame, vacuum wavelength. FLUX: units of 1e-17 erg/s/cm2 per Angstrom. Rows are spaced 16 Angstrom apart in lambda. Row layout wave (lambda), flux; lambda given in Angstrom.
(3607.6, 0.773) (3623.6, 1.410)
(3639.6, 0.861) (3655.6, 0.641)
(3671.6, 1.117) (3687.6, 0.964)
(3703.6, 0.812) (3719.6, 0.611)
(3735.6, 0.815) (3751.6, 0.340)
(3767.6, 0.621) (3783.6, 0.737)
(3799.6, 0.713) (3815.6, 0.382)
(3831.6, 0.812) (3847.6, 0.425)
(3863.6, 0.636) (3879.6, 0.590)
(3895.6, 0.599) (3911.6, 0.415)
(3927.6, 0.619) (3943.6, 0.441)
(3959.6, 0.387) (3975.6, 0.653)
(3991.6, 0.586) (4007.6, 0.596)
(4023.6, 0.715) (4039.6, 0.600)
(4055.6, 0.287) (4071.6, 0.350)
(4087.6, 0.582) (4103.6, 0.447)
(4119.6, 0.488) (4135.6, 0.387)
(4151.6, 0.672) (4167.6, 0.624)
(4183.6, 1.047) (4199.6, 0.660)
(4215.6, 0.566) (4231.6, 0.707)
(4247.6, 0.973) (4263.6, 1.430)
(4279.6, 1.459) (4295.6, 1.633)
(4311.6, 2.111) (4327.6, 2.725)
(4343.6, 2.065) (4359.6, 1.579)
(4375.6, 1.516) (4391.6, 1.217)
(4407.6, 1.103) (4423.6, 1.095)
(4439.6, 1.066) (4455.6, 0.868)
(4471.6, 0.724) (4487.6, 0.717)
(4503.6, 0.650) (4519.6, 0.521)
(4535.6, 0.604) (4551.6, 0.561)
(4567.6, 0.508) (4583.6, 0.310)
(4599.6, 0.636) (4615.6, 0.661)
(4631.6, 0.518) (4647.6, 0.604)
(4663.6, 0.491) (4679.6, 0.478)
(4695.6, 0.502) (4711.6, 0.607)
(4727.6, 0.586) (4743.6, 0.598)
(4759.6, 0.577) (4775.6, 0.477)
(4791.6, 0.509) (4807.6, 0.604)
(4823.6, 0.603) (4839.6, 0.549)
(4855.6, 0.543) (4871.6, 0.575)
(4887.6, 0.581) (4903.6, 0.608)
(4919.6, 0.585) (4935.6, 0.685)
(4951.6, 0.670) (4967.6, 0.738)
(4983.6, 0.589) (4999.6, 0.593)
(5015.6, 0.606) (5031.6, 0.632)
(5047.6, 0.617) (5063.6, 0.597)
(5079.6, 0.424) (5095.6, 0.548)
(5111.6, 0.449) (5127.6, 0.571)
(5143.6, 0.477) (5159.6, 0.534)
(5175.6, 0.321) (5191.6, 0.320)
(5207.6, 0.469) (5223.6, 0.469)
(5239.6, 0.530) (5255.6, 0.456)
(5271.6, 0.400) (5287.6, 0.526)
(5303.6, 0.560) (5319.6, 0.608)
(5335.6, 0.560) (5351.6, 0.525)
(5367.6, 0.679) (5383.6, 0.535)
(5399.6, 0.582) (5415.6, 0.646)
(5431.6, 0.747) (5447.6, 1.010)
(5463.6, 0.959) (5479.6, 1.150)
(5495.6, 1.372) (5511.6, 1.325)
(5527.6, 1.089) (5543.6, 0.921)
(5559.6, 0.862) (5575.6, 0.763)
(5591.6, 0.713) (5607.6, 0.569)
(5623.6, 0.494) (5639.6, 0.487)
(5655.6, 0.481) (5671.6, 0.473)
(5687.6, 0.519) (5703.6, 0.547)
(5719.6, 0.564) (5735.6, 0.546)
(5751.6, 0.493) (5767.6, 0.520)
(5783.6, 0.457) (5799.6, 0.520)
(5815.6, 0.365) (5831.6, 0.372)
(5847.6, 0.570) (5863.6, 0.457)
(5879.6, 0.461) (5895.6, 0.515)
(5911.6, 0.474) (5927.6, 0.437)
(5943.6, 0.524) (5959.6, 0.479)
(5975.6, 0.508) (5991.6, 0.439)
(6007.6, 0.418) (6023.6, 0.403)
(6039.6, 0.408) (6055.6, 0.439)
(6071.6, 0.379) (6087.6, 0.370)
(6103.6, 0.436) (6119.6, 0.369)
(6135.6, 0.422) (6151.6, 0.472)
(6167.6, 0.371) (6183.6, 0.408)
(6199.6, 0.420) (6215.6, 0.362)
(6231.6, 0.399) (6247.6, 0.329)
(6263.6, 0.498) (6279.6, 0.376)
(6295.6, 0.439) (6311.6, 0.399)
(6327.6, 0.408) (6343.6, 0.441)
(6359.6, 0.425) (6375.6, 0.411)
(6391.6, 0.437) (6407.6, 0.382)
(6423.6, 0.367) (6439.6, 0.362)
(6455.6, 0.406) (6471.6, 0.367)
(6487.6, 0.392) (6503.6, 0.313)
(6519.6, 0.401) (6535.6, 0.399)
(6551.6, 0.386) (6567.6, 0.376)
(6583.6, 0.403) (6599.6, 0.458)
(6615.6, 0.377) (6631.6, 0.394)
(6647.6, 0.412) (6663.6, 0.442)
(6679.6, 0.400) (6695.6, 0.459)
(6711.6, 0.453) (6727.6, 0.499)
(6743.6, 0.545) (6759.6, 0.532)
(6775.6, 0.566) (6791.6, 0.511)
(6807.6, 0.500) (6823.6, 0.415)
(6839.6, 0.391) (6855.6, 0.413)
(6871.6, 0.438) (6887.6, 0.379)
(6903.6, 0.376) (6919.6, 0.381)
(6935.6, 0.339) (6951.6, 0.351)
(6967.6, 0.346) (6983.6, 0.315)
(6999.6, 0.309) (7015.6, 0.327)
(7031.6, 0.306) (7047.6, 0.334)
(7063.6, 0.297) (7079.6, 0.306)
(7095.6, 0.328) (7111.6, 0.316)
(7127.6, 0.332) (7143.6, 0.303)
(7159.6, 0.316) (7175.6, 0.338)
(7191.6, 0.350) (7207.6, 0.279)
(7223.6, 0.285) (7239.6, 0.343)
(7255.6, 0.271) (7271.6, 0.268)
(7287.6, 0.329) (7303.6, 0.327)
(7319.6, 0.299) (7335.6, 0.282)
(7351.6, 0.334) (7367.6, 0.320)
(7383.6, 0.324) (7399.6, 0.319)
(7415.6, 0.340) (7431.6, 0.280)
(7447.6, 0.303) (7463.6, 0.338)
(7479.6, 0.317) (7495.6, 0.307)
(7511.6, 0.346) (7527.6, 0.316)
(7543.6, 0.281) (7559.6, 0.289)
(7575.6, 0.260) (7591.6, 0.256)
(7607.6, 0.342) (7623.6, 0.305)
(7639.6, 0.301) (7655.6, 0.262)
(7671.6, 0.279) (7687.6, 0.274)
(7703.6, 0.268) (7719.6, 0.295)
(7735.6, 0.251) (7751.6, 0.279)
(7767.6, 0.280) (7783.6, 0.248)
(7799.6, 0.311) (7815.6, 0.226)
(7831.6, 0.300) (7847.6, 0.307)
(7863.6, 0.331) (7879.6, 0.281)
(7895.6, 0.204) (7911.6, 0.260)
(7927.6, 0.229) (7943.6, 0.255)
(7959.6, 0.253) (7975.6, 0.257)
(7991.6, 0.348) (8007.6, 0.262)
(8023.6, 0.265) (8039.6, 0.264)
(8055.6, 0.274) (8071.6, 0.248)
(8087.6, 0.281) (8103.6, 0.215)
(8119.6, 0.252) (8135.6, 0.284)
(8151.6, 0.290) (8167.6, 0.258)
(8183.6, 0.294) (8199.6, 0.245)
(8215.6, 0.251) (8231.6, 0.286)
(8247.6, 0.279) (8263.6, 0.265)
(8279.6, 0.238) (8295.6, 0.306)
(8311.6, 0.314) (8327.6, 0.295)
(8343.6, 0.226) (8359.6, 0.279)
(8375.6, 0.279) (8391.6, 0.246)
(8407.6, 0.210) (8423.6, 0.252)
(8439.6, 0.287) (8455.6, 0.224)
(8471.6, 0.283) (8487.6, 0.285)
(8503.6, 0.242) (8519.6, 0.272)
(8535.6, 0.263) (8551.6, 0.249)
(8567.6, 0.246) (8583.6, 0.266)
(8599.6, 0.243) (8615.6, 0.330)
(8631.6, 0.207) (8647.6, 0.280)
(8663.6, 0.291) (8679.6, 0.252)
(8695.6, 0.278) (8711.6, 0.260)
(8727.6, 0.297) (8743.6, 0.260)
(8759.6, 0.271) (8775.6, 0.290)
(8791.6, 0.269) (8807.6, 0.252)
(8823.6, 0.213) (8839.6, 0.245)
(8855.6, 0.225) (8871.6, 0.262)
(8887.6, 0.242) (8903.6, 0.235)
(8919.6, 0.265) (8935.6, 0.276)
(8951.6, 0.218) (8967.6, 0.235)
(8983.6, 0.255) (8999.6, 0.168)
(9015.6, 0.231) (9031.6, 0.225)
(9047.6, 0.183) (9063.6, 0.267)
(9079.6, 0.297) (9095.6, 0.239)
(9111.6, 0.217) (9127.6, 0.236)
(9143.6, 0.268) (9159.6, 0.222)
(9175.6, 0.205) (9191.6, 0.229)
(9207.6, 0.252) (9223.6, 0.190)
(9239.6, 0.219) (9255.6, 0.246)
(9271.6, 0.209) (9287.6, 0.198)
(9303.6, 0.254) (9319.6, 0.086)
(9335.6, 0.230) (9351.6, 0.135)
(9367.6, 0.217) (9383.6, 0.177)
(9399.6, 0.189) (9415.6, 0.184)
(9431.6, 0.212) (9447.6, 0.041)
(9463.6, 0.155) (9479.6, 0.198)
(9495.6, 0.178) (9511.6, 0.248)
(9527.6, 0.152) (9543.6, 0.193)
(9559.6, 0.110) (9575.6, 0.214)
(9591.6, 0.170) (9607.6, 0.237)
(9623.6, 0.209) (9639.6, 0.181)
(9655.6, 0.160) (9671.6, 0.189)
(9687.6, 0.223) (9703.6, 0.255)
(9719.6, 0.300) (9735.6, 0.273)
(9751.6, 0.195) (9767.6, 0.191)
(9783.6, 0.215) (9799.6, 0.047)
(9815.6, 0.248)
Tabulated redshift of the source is 2.55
